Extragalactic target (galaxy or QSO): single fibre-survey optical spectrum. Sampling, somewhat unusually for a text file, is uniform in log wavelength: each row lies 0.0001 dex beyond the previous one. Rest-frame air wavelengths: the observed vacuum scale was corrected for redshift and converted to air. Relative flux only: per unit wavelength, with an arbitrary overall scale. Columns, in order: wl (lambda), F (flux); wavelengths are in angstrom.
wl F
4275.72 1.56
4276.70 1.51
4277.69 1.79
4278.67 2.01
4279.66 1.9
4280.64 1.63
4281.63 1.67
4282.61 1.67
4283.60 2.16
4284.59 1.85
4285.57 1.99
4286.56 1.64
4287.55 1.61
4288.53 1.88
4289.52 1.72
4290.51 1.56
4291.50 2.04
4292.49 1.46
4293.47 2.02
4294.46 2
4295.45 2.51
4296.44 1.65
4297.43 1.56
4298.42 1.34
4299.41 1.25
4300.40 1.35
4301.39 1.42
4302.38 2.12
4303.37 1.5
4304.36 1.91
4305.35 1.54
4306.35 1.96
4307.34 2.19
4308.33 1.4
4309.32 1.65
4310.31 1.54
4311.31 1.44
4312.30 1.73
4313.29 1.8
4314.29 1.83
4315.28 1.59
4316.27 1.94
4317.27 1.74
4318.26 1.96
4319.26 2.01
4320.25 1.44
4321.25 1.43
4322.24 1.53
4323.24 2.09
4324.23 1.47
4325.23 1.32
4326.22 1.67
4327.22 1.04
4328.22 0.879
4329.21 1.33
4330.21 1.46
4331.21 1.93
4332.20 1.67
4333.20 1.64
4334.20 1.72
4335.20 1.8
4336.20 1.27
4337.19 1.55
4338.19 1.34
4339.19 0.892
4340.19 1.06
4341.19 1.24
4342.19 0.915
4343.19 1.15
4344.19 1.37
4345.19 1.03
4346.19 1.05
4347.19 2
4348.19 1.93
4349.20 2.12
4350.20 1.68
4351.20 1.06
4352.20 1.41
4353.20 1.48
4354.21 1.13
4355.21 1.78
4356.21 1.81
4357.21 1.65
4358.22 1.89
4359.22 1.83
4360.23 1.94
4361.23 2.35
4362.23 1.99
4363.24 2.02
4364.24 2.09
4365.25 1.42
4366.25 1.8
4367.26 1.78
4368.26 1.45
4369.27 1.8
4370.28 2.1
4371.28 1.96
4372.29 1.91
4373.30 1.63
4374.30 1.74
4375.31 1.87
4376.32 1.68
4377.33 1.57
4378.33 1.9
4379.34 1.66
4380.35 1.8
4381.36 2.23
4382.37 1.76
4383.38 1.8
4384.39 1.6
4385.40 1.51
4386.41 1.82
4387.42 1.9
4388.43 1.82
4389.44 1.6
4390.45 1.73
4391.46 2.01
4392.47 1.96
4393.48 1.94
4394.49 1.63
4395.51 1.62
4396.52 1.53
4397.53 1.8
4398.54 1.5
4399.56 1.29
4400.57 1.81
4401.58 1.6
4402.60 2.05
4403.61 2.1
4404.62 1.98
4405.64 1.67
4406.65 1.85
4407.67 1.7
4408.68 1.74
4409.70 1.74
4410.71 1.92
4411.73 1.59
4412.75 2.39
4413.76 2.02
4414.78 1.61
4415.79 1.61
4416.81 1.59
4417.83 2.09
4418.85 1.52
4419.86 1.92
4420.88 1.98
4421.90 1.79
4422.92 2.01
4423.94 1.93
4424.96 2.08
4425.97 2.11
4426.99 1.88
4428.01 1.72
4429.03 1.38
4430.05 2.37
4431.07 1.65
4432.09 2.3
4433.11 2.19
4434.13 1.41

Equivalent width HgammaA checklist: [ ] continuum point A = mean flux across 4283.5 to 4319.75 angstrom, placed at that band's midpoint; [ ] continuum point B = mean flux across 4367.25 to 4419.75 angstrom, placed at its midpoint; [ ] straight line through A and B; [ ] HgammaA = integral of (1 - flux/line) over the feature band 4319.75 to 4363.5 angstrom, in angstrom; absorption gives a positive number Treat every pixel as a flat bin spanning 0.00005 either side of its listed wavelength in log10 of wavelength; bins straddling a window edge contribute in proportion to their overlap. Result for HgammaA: 5.8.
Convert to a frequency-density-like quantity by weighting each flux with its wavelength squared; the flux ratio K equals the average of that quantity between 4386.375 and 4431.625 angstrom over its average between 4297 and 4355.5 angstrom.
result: 1.2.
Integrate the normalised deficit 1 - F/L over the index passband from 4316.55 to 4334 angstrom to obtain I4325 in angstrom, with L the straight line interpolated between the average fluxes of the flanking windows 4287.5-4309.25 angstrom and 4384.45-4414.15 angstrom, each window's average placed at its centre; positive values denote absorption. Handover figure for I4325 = 1.7 angstrom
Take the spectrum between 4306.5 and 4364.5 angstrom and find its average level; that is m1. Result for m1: 1.59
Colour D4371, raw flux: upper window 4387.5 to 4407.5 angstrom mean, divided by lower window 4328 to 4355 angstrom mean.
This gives 1.24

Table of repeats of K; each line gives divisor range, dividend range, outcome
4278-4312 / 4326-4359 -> 0.85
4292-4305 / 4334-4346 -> 0.76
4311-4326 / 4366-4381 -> 1.08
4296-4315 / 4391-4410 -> 1.12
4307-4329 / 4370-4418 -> 1.15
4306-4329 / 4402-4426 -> 1.20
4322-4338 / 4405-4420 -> 1.23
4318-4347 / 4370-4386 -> 1.28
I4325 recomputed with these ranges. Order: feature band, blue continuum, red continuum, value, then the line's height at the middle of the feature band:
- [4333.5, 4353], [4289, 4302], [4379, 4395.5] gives 3.8 angstrom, 1.74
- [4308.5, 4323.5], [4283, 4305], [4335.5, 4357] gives -0.9 angstrom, 1.6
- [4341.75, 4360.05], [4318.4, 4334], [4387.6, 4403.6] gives 1.0 angstrom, 1.61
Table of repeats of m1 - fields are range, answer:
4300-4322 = 1.7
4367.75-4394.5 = 1.8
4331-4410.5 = 1.69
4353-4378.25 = 1.79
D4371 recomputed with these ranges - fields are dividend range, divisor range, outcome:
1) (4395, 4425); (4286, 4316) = 1.05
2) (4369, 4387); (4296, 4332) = 1.11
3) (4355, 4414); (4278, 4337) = 1.07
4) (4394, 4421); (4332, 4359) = 1.20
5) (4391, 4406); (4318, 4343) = 1.21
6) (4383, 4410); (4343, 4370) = 1.04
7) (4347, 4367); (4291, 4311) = 1.03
